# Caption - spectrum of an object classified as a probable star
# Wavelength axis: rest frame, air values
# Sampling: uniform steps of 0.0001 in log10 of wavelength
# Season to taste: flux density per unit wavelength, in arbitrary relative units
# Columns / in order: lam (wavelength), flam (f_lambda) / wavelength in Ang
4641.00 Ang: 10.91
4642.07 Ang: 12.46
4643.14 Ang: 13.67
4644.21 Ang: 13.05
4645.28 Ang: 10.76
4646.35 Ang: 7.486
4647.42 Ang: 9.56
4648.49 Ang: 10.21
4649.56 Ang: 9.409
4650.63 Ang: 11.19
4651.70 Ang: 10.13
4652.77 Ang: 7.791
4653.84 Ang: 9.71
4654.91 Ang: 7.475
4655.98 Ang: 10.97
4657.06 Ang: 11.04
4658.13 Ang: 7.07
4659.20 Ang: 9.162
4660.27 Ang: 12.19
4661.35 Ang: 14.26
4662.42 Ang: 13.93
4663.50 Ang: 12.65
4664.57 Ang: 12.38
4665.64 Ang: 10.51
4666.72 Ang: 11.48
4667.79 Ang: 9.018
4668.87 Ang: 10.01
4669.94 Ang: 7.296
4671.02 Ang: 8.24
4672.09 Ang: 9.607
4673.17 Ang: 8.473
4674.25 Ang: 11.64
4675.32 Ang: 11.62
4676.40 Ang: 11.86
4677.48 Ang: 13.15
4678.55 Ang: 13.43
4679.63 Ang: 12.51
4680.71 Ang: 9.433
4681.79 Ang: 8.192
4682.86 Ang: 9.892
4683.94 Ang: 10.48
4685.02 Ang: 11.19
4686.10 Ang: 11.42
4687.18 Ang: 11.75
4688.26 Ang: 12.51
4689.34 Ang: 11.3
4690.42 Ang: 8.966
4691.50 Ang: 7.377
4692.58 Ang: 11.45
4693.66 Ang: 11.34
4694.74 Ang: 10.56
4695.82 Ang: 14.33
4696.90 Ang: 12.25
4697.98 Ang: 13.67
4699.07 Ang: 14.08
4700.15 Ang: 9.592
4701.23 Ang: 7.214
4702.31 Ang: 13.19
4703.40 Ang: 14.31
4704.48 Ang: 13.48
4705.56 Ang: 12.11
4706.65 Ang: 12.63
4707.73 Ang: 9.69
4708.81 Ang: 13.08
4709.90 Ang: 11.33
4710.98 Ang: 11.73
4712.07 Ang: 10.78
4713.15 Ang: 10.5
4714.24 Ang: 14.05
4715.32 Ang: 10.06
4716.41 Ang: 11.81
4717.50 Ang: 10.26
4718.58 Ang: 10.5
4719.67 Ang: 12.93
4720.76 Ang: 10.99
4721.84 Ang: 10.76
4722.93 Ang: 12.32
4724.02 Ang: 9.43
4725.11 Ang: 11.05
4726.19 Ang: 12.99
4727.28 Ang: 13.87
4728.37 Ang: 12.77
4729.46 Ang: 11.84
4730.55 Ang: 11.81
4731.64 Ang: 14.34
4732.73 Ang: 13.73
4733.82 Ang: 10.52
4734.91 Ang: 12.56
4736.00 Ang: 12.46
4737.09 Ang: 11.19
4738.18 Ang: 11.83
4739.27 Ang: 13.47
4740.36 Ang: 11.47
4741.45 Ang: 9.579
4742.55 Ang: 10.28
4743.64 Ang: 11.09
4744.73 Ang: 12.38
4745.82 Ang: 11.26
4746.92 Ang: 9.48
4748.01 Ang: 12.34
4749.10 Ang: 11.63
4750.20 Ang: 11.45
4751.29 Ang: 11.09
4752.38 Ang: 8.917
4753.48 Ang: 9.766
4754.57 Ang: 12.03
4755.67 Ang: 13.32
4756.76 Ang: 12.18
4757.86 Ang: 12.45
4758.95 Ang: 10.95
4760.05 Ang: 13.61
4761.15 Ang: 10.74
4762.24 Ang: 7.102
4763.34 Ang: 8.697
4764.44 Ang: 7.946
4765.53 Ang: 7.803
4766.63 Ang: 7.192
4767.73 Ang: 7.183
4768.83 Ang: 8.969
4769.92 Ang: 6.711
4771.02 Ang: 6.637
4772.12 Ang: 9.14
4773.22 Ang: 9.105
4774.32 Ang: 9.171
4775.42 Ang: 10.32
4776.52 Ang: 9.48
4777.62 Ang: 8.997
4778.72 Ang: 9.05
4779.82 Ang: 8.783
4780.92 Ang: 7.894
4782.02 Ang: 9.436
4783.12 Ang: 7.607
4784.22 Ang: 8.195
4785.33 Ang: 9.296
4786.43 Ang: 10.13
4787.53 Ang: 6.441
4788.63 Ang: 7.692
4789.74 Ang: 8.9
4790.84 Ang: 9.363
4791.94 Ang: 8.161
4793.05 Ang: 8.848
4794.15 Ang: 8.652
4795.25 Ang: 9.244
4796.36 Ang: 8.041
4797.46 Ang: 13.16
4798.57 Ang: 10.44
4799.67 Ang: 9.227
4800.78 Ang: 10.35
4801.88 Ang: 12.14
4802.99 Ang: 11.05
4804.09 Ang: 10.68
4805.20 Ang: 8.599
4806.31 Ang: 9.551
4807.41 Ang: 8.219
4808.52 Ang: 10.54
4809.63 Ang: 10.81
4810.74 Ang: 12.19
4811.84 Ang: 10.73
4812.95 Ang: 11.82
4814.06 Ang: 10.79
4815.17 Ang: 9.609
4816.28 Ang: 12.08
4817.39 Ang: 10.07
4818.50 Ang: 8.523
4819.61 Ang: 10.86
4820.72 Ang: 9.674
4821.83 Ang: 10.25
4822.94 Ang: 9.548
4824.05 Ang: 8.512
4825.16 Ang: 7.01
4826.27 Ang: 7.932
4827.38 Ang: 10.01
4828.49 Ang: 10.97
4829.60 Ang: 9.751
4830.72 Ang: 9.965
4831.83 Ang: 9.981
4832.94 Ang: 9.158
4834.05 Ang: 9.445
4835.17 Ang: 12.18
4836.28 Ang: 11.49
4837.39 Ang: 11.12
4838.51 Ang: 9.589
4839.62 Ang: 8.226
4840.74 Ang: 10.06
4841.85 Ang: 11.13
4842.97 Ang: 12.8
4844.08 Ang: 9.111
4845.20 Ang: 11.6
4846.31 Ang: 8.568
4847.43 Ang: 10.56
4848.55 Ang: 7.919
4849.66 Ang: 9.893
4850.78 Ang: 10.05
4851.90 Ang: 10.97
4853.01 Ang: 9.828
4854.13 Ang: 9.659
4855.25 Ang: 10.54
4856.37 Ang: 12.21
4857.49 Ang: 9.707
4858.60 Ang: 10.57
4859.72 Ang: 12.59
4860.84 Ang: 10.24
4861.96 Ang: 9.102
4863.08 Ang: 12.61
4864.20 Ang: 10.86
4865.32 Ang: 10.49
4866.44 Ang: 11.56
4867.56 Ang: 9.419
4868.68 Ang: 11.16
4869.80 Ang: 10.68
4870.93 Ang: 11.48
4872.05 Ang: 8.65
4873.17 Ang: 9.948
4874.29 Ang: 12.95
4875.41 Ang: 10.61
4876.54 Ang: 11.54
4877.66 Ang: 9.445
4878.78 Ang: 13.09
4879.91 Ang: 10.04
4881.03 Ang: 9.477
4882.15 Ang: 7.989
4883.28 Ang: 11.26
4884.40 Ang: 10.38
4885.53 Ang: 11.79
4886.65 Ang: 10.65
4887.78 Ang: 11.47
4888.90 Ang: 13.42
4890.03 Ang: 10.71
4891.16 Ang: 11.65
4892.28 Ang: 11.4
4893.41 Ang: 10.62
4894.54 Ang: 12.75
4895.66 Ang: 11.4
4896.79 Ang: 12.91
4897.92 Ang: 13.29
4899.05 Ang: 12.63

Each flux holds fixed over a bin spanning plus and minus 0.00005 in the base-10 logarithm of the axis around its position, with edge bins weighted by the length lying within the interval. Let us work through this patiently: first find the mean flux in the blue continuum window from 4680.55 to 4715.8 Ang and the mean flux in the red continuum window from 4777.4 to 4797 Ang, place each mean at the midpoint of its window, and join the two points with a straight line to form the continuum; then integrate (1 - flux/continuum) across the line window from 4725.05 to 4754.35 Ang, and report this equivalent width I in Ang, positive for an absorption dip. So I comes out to -4.6 Ang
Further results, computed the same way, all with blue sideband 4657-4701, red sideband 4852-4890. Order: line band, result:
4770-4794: 4.9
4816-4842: 2.3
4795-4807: 0.7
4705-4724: -0.9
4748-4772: 2.3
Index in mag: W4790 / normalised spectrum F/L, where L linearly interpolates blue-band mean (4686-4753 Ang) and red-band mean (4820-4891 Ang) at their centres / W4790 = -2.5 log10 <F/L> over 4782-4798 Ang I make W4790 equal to 0.23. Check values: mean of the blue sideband 11.6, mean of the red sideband 10.4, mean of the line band 8.86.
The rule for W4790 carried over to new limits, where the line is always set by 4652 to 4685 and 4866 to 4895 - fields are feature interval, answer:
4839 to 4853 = 0.08 mag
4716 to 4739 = -0.12 mag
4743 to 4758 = -0.07 mag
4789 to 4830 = 0.09 mag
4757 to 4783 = 0.19 mag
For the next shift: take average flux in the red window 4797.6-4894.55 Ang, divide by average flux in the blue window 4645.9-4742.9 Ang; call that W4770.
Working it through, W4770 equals 0.9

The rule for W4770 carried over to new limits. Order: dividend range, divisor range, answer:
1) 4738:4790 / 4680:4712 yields 0.86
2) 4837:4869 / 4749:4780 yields 1.08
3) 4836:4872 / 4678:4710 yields 0.92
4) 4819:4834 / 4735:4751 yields 0.83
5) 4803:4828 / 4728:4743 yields 0.83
